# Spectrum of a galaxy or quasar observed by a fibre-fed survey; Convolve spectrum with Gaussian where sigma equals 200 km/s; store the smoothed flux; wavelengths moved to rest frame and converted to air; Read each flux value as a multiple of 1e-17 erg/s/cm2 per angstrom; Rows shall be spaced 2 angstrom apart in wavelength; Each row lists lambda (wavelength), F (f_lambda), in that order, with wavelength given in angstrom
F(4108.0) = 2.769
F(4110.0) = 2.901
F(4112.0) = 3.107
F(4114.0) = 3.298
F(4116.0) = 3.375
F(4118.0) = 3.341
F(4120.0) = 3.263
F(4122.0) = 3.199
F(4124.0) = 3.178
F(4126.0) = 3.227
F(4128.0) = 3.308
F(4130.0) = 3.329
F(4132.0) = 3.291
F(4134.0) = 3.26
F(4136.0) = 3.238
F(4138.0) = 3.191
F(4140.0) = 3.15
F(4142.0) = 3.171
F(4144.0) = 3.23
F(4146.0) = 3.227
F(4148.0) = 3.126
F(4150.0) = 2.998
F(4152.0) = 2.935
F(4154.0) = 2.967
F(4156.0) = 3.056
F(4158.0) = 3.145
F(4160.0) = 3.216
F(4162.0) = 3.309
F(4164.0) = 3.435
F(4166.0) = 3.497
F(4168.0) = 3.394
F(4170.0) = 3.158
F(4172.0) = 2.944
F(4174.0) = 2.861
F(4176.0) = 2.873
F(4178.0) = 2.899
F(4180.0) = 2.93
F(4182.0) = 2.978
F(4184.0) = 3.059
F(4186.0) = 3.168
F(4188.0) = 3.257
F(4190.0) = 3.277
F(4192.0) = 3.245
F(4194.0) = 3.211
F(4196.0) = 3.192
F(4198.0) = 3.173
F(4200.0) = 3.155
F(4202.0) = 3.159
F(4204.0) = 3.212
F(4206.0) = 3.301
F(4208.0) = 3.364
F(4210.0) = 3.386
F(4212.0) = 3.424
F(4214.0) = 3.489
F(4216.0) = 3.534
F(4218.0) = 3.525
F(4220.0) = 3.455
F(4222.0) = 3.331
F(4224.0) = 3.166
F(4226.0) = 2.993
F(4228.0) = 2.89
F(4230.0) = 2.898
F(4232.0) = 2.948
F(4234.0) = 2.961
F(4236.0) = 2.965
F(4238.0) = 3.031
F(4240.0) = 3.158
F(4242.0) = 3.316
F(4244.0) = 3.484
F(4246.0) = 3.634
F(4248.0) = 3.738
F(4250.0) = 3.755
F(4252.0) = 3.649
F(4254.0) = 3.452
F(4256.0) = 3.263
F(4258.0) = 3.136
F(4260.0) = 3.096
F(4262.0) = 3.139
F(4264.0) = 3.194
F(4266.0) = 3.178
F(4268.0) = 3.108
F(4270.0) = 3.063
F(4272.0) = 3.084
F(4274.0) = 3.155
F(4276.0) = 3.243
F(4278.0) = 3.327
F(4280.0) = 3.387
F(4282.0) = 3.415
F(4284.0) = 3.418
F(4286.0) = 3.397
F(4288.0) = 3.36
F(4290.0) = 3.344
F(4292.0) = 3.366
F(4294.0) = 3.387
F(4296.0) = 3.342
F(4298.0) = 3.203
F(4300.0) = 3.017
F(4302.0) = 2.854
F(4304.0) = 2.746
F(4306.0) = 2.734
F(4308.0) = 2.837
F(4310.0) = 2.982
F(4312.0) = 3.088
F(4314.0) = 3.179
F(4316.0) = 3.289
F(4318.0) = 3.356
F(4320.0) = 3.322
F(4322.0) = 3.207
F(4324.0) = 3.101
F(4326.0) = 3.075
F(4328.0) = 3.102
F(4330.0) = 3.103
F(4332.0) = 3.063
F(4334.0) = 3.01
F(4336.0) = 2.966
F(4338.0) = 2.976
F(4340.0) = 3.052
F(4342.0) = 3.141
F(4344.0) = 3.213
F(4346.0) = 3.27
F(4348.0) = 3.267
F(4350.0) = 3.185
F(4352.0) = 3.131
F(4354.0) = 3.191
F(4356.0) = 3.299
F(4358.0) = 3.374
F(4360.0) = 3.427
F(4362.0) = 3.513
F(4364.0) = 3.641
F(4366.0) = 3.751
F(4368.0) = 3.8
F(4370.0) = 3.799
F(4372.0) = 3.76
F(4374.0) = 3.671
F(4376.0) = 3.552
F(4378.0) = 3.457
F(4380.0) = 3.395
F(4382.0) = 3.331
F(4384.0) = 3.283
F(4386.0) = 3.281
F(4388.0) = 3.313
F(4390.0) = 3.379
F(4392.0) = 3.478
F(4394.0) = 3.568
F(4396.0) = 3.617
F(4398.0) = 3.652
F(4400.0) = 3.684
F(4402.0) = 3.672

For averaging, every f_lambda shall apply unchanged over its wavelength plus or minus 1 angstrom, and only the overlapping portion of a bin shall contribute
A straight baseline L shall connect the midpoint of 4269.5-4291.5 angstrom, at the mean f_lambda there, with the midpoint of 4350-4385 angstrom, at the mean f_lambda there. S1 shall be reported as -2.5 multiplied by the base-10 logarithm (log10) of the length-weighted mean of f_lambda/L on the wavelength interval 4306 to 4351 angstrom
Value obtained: 0.094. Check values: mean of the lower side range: 3.3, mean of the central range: 3.12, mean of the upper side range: 3.48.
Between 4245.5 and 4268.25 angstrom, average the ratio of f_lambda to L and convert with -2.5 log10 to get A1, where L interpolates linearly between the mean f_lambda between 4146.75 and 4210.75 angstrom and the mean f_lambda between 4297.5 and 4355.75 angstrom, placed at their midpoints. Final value -0.08 mag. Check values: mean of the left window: 3.15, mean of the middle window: 3.36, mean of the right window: 3.09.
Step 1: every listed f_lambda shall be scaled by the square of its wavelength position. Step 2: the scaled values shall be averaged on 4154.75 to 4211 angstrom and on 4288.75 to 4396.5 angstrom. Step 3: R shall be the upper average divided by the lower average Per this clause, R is 1.11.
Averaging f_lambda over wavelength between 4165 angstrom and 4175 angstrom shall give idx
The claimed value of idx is 3.17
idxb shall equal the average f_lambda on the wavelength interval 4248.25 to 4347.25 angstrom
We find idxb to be 3.19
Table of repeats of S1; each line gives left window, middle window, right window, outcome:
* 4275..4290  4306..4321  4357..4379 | 0.110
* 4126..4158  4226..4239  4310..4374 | 0.094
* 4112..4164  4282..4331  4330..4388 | 0.049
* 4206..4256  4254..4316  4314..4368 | 0.035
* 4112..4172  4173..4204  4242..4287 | 0.055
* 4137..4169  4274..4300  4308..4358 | -0.057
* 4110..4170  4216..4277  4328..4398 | 0.016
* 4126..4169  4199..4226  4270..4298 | -0.024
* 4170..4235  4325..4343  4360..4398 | 0.129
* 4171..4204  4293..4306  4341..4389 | 0.080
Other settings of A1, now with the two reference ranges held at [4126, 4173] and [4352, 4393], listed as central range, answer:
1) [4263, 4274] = 0.073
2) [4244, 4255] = -0.096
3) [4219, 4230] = 0.051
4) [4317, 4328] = 0.070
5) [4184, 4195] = 0.011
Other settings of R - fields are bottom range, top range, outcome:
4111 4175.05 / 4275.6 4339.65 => 1.07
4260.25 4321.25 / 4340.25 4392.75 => 1.11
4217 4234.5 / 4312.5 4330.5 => 1.07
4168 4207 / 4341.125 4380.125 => 1.20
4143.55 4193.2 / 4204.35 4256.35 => 1.09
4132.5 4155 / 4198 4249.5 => 1.08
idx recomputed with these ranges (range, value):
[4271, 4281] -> 3.24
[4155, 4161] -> 3.14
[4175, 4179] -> 2.89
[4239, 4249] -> 3.47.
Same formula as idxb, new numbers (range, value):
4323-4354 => 3.11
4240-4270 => 3.35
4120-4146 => 3.23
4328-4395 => 3.35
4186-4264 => 3.27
